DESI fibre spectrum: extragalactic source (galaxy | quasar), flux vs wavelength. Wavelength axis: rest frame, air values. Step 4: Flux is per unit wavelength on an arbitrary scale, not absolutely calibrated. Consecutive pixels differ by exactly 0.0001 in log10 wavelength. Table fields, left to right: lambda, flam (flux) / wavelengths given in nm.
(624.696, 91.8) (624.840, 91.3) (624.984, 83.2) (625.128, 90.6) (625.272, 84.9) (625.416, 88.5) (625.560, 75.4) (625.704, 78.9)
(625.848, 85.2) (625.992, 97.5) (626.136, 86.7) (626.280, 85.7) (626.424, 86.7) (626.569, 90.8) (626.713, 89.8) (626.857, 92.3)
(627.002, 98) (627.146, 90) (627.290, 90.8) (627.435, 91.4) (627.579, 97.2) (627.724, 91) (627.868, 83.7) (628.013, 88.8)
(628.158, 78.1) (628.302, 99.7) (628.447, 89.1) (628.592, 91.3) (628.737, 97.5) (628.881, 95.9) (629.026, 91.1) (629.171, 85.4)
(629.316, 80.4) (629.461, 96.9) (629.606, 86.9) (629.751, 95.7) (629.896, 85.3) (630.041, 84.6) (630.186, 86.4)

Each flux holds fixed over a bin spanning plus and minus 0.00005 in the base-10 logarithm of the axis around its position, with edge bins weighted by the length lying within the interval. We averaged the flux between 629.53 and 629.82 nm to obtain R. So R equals 91.3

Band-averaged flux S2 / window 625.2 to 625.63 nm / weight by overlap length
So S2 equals 83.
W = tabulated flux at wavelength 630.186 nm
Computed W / 86.4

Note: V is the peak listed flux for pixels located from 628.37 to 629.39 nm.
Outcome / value 97.5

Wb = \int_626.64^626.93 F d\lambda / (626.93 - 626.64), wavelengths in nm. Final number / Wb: 91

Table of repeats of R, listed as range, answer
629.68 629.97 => 90.5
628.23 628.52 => 94.3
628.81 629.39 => 88.1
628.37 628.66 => 90.1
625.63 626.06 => 87.1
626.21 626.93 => 89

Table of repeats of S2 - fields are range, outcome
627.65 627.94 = 87.4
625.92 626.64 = 89.5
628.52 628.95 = 95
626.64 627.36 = 92.3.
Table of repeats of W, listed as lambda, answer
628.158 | 78.1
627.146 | 90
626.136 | 86.7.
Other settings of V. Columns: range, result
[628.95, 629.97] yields 96.9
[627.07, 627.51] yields 91.4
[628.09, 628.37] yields 99.7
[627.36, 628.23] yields 97.2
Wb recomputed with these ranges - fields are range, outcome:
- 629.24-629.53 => 88.5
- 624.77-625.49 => 87.6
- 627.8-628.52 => 87.8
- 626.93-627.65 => 93.6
